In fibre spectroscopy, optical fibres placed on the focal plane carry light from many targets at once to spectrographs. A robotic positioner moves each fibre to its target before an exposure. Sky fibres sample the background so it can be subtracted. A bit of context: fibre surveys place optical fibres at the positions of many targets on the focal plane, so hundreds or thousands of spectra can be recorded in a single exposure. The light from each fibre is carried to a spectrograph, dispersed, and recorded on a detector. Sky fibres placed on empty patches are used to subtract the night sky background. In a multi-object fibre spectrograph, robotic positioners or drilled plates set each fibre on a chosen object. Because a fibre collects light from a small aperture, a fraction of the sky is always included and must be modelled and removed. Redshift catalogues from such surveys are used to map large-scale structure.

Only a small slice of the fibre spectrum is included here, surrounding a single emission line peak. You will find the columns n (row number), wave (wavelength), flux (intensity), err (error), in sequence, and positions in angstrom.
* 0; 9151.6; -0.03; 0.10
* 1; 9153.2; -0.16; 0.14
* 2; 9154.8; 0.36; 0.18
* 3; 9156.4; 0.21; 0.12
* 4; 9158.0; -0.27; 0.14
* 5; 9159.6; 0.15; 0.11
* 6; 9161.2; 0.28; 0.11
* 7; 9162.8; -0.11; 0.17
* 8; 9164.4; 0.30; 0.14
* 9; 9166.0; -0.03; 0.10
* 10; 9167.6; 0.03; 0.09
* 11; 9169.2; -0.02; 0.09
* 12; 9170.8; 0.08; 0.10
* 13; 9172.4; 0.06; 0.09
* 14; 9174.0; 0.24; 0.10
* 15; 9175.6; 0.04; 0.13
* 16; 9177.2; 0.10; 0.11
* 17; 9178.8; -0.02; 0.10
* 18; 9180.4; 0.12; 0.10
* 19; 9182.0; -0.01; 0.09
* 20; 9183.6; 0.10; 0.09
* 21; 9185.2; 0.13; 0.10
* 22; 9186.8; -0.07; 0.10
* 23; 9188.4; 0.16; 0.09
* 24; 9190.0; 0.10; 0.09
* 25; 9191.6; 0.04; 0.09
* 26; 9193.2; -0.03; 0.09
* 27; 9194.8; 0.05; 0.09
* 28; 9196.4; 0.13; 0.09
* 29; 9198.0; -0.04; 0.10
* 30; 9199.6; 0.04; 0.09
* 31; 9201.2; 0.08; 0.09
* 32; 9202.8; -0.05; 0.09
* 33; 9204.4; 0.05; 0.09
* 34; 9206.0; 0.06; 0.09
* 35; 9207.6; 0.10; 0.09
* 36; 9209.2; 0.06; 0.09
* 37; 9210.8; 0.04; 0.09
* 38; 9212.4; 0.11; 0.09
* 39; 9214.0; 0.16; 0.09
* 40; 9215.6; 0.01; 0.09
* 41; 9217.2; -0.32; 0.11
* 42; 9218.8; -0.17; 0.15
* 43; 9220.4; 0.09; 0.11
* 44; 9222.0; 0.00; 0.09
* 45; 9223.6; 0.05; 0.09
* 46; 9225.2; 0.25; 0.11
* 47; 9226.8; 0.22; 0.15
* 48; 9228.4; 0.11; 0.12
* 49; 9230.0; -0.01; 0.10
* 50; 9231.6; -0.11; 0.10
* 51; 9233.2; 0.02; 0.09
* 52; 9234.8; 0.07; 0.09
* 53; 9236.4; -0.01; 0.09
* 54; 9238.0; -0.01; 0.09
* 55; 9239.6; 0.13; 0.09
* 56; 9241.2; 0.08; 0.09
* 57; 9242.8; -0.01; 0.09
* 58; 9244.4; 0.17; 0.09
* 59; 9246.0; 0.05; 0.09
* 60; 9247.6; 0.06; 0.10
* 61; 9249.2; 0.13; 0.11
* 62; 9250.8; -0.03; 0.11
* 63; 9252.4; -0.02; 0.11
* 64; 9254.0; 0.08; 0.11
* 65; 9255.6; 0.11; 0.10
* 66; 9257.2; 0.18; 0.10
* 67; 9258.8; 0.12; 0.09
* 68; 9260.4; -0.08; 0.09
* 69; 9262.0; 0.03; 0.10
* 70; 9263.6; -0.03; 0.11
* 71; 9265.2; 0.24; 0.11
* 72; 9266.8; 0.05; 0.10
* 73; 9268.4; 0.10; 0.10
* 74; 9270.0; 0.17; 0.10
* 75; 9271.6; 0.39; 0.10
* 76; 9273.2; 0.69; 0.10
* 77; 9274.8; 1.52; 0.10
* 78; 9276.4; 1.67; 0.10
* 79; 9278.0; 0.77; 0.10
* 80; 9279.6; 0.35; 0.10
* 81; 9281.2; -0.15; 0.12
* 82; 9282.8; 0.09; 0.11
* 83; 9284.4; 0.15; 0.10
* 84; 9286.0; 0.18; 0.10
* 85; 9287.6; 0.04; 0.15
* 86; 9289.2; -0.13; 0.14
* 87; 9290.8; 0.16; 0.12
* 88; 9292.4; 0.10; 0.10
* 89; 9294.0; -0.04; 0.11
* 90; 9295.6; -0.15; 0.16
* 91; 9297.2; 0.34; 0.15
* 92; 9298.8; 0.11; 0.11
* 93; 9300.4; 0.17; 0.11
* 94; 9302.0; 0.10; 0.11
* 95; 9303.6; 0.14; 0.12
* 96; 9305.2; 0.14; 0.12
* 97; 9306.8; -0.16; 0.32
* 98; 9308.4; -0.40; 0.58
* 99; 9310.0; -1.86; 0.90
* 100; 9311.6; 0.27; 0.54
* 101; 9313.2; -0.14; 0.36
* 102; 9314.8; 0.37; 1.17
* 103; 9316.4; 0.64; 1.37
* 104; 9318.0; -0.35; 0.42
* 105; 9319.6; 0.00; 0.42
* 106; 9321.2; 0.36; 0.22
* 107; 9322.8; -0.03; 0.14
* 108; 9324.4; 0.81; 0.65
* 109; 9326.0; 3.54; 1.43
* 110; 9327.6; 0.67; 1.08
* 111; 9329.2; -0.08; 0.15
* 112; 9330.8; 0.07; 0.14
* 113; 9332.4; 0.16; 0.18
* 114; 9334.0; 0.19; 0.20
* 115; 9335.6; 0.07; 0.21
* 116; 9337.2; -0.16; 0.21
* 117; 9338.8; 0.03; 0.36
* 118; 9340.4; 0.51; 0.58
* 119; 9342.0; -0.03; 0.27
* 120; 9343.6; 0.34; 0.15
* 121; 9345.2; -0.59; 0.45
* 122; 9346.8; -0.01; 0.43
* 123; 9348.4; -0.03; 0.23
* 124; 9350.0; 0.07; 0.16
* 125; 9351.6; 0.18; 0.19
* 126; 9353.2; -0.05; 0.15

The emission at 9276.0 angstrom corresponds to H-beta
